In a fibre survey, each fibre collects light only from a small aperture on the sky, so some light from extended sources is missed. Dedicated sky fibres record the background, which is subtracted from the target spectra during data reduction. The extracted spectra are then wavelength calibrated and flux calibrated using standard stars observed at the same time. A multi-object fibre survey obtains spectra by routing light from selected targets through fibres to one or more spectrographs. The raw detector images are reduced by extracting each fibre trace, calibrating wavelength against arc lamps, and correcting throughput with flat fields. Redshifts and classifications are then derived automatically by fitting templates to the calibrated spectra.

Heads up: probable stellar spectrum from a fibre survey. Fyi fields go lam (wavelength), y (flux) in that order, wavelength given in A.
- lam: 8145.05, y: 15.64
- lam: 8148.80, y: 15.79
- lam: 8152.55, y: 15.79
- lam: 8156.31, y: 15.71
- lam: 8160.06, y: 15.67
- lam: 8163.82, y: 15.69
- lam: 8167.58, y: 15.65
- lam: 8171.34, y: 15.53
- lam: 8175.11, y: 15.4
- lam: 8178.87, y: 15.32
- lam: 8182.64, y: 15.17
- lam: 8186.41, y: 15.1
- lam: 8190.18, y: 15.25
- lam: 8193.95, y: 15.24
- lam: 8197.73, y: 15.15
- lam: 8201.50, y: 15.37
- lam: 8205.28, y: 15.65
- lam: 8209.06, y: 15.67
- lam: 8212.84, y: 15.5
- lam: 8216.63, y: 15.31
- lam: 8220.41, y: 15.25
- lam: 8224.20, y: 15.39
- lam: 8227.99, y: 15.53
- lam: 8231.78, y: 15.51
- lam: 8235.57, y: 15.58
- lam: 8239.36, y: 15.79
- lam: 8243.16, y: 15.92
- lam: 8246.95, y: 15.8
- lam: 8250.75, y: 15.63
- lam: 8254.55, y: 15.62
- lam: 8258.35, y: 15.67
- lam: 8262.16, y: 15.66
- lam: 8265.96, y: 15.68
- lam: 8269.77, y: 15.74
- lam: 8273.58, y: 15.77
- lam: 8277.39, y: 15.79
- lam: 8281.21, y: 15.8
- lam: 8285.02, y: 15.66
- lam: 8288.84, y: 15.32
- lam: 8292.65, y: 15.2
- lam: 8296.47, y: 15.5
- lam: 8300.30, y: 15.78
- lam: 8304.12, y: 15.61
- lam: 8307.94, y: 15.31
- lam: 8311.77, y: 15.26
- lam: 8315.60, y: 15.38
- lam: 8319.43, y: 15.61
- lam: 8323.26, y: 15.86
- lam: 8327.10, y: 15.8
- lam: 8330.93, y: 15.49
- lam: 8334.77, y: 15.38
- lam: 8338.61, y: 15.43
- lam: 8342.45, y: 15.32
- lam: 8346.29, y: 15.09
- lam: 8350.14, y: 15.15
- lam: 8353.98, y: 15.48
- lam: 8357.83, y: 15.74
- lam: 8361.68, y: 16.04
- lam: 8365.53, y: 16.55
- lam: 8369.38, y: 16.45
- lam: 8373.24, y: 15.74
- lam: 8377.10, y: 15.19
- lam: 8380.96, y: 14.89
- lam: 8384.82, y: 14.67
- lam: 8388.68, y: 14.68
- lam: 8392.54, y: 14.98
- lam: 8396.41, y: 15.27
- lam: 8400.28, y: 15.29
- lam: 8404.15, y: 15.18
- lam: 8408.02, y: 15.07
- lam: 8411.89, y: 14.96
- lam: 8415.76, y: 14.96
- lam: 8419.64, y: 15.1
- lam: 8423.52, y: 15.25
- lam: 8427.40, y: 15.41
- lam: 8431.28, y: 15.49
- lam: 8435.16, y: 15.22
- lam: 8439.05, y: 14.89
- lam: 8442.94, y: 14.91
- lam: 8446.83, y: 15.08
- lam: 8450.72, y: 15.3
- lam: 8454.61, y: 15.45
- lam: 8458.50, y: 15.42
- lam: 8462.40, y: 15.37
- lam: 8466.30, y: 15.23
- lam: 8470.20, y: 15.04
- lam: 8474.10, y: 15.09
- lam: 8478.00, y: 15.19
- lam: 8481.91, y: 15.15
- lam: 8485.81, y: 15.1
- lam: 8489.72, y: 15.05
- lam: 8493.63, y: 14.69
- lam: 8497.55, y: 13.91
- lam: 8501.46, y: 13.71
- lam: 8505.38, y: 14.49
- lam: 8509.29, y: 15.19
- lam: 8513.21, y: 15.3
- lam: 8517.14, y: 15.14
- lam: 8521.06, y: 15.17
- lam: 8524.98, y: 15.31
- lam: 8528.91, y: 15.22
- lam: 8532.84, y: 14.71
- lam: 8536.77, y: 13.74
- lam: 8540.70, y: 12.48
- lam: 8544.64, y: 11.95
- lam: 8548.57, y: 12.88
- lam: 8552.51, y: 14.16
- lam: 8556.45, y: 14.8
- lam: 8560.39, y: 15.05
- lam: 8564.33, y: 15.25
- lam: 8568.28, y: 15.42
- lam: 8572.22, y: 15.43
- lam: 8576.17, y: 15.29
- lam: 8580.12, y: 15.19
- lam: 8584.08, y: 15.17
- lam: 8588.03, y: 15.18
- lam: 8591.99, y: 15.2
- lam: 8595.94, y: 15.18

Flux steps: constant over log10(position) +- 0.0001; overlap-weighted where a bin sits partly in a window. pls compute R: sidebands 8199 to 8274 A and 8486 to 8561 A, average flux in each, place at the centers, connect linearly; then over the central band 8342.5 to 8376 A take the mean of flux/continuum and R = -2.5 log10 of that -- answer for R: -0.05 mag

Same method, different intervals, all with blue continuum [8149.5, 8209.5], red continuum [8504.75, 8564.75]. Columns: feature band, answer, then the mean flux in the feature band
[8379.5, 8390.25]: 0.008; 14.7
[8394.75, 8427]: -0.027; 15.1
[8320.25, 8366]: -0.043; 15.6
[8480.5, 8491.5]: -0.041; 15.1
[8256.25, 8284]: -0.037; 15.7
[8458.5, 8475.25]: -0.044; 15.2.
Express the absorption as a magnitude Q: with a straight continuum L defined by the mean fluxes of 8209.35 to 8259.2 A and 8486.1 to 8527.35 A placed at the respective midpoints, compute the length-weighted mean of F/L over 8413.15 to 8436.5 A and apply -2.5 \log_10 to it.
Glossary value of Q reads -0.01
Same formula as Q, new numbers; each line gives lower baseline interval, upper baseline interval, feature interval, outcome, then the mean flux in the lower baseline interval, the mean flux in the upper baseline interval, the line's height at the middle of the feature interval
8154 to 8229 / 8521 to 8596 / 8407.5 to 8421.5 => -0.006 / 15.4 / 14.6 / 14.9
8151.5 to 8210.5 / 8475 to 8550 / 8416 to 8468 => -0.041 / 15.5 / 14.5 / 14.7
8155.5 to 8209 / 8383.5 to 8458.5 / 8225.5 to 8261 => -0.022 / 15.4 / 15.1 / 15.3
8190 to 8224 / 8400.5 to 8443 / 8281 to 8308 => -0.017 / 15.4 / 15.1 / 15.3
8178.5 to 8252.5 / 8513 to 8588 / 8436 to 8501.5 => -0.014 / 15.5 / 14.6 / 14.8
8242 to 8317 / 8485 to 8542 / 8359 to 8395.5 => -0.019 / 15.6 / 14.6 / 15.2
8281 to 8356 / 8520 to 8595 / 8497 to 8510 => 0.038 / 15.5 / 14.6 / 14.8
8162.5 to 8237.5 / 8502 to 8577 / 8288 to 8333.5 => -0.027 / 15.4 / 14.6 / 15.1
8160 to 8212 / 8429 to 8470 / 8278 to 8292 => -0.017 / 15.4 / 15.2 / 15.3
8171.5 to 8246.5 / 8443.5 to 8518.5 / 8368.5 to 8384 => -0.019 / 15.4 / 15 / 15.2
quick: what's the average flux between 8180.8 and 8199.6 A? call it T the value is 15.2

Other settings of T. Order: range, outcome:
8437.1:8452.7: 15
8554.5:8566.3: 15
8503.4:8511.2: 14.8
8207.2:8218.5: 15.5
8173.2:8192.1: 15.2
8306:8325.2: 15.5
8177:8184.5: 15.2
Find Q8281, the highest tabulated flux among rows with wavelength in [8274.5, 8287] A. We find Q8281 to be 15.8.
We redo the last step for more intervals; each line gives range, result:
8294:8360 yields 15.86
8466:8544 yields 15.31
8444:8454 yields 15.3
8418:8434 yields 15.49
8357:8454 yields 16.55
